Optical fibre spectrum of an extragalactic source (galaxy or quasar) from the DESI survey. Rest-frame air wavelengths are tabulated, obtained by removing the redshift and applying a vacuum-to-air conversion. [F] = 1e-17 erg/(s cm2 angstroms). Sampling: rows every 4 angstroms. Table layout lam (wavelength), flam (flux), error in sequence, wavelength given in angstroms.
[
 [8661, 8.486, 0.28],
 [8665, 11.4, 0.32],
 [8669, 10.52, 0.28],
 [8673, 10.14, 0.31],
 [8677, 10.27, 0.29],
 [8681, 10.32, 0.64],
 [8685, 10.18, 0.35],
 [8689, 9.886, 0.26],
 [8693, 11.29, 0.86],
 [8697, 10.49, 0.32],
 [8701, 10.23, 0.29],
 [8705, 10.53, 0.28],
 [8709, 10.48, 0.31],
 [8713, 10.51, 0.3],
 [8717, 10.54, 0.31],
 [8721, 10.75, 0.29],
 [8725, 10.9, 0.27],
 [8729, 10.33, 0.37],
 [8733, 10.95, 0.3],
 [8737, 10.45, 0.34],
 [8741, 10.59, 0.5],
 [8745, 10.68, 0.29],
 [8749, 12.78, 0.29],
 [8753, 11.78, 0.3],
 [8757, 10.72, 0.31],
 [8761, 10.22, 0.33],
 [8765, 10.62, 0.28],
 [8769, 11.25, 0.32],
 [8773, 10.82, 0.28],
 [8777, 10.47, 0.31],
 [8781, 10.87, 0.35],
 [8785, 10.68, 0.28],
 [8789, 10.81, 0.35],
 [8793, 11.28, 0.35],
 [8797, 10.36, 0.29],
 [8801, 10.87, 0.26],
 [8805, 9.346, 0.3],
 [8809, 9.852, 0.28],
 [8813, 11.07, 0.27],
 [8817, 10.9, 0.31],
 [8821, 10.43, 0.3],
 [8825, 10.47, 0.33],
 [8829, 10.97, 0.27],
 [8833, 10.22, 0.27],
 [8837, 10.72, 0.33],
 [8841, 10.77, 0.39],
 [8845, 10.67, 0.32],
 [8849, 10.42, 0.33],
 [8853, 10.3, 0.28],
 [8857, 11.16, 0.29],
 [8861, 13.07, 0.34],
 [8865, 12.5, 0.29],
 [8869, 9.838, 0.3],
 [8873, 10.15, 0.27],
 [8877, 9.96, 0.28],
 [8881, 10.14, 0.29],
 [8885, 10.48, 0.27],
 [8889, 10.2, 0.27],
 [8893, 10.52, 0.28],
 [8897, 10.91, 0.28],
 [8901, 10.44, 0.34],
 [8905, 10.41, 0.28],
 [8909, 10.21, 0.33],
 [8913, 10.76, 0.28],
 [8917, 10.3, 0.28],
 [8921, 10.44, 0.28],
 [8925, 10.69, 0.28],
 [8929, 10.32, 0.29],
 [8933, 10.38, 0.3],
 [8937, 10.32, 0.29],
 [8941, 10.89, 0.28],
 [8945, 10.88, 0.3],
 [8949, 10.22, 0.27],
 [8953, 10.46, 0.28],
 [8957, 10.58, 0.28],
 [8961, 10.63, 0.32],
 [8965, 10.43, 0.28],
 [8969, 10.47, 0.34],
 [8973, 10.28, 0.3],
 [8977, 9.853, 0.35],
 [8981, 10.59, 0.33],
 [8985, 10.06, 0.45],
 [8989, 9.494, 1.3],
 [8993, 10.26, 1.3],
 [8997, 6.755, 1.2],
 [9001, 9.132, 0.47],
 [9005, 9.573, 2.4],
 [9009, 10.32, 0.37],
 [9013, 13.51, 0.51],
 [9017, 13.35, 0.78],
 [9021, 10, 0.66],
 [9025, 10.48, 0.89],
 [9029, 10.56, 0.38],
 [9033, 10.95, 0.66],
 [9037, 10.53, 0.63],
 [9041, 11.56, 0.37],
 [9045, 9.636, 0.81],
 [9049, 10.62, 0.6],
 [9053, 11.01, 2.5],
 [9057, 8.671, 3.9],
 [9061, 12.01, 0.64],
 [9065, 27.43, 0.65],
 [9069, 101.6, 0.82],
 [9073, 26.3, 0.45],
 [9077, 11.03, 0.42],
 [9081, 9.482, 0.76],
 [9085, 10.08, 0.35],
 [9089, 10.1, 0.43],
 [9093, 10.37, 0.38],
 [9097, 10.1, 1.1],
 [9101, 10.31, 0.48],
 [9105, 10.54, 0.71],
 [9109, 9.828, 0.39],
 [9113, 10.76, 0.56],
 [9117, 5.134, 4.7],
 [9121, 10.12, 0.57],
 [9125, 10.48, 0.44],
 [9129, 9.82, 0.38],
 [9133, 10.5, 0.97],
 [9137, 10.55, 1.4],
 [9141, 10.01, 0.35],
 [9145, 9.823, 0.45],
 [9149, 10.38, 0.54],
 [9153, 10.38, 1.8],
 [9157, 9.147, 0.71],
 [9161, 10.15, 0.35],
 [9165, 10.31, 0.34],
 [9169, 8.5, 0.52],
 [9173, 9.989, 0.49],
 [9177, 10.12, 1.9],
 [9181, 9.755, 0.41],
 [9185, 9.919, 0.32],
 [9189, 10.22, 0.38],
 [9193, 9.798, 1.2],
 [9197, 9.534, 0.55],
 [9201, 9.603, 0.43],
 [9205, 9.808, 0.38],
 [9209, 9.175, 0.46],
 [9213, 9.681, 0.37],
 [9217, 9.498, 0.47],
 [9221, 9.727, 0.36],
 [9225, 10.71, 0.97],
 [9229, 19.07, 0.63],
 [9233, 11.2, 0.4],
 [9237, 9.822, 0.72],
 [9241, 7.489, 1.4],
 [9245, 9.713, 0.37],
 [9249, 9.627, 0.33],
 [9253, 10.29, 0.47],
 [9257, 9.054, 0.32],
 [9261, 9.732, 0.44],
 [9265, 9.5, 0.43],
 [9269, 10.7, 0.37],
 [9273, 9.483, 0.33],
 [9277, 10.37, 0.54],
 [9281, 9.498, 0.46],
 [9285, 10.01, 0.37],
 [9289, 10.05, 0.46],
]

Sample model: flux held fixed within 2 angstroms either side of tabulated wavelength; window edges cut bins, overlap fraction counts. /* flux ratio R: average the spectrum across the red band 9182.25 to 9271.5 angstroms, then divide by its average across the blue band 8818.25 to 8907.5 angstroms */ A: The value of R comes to 1.0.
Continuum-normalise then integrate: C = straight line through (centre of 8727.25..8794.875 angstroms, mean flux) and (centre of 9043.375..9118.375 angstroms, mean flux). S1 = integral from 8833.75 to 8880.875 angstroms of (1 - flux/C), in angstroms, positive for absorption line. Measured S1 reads 6.8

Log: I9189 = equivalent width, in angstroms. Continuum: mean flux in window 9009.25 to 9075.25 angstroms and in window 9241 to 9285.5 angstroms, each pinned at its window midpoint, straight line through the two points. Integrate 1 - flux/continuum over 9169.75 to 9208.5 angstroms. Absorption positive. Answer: 8.7 angstroms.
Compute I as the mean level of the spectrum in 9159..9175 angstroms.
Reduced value 9.74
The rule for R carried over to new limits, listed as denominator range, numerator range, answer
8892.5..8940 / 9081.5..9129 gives 0.93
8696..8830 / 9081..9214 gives 0.92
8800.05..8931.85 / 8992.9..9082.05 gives 1.52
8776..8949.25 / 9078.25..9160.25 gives 0.93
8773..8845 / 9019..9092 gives 1.63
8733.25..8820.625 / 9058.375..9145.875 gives 1.46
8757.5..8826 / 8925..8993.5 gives 0.98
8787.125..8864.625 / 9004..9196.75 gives 1.19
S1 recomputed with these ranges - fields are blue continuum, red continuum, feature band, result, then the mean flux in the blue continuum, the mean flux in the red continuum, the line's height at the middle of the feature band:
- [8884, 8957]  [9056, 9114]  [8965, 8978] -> 2.8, 10.5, 18.9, 13.1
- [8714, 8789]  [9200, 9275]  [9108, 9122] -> 2.1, 10.8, 10.2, 10.4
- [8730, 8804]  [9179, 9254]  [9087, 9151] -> 2.8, 10.9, 10.2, 10.4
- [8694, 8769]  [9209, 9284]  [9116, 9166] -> 2.5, 10.8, 10.3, 10.4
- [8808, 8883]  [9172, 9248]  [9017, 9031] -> -0.4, 10.7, 10.2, 10.5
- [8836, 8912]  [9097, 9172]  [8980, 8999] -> 1.7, 10.7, 9.83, 10.3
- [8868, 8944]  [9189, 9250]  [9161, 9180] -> 1.0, 10.4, 10.3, 10.3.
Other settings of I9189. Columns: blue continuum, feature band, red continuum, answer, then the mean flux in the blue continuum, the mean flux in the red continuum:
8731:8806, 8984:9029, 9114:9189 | -0.5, 10.8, 9.75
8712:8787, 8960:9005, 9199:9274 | 3.2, 10.8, 10.2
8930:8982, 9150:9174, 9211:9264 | 1.5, 10.5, 10.4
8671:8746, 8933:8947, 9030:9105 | 3.9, 10.5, 17.1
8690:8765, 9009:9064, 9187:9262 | -4.5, 10.8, 10.2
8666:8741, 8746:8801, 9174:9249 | -2.6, 10.5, 10.2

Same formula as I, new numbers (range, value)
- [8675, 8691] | 10.2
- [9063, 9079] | 41.6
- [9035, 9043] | 11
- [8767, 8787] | 10.8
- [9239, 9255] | 9.28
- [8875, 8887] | 10.2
